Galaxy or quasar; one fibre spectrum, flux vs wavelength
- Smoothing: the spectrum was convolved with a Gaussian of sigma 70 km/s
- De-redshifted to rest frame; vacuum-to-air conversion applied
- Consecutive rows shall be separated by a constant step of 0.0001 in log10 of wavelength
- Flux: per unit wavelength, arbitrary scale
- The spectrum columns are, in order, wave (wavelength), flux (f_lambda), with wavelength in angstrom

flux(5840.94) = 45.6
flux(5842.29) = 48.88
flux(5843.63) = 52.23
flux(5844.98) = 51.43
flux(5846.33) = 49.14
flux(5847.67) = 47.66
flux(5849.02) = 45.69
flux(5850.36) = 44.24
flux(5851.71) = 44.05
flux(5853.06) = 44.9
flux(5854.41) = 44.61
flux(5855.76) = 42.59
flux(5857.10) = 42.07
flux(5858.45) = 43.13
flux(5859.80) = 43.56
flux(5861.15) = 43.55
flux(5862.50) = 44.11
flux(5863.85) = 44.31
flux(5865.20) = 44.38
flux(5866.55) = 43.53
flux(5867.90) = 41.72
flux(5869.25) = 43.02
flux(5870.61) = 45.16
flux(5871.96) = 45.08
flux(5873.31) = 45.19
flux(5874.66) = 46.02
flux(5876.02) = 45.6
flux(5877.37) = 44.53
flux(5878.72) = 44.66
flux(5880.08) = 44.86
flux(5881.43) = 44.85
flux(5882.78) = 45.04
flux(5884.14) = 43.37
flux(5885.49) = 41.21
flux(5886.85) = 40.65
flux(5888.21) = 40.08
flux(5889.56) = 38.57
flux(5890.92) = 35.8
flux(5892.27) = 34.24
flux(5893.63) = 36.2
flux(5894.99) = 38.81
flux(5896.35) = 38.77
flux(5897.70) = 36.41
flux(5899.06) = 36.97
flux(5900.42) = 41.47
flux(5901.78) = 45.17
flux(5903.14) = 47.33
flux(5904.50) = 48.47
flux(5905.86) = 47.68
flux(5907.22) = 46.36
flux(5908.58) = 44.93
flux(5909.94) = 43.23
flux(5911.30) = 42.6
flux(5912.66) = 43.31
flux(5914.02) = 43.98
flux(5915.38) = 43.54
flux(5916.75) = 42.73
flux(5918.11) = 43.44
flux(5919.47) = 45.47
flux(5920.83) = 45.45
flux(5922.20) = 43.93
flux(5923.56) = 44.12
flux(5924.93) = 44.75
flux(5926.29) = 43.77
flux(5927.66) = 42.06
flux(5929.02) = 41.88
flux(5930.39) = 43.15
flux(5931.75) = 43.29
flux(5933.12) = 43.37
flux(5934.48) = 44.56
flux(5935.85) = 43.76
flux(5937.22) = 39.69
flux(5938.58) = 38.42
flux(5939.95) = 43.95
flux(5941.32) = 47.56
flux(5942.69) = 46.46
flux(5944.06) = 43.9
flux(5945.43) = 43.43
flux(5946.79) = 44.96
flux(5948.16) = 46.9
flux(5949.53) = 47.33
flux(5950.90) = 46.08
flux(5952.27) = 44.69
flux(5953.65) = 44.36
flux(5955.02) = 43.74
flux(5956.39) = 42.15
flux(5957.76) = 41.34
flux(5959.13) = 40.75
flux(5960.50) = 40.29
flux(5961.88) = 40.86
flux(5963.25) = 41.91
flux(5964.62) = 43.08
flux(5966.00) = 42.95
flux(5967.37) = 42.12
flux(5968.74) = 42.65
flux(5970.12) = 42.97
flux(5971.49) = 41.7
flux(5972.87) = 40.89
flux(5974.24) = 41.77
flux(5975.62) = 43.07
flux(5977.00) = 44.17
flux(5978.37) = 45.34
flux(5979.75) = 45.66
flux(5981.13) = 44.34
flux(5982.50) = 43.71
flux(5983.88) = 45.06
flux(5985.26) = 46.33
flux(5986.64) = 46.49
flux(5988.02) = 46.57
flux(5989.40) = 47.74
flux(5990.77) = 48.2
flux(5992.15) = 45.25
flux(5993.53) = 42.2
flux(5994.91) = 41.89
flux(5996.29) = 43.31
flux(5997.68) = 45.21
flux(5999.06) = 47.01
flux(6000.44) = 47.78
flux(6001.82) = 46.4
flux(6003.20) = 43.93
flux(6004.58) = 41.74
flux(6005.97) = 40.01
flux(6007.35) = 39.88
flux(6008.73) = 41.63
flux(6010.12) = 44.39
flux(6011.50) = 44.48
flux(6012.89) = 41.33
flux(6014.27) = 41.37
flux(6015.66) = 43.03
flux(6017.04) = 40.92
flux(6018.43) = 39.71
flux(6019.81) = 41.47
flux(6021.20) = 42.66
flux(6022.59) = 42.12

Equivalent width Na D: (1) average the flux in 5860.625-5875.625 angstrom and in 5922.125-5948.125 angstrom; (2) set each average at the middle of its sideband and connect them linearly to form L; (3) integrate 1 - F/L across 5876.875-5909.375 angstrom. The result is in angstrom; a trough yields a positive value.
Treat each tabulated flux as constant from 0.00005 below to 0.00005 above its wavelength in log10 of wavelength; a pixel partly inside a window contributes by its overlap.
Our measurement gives 1.5 angstrom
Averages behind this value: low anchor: 44.2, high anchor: 43.6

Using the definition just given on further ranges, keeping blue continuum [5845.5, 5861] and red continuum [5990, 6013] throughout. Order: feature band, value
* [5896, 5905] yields 0.5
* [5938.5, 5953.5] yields -0.3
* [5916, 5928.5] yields 0.1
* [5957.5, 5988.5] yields 0.6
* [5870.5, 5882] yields -0.1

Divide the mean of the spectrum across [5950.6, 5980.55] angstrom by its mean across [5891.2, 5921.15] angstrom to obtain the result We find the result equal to 1.0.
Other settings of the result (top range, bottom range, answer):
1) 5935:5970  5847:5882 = 0.98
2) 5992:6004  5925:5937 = 1.04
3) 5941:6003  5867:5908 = 1.04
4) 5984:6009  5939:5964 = 1.02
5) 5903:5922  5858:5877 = 1.01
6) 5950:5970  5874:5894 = 1.02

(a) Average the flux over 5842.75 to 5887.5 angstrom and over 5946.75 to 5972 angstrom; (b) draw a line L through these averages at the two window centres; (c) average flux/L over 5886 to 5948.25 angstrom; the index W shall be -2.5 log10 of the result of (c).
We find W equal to 0.03 mag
